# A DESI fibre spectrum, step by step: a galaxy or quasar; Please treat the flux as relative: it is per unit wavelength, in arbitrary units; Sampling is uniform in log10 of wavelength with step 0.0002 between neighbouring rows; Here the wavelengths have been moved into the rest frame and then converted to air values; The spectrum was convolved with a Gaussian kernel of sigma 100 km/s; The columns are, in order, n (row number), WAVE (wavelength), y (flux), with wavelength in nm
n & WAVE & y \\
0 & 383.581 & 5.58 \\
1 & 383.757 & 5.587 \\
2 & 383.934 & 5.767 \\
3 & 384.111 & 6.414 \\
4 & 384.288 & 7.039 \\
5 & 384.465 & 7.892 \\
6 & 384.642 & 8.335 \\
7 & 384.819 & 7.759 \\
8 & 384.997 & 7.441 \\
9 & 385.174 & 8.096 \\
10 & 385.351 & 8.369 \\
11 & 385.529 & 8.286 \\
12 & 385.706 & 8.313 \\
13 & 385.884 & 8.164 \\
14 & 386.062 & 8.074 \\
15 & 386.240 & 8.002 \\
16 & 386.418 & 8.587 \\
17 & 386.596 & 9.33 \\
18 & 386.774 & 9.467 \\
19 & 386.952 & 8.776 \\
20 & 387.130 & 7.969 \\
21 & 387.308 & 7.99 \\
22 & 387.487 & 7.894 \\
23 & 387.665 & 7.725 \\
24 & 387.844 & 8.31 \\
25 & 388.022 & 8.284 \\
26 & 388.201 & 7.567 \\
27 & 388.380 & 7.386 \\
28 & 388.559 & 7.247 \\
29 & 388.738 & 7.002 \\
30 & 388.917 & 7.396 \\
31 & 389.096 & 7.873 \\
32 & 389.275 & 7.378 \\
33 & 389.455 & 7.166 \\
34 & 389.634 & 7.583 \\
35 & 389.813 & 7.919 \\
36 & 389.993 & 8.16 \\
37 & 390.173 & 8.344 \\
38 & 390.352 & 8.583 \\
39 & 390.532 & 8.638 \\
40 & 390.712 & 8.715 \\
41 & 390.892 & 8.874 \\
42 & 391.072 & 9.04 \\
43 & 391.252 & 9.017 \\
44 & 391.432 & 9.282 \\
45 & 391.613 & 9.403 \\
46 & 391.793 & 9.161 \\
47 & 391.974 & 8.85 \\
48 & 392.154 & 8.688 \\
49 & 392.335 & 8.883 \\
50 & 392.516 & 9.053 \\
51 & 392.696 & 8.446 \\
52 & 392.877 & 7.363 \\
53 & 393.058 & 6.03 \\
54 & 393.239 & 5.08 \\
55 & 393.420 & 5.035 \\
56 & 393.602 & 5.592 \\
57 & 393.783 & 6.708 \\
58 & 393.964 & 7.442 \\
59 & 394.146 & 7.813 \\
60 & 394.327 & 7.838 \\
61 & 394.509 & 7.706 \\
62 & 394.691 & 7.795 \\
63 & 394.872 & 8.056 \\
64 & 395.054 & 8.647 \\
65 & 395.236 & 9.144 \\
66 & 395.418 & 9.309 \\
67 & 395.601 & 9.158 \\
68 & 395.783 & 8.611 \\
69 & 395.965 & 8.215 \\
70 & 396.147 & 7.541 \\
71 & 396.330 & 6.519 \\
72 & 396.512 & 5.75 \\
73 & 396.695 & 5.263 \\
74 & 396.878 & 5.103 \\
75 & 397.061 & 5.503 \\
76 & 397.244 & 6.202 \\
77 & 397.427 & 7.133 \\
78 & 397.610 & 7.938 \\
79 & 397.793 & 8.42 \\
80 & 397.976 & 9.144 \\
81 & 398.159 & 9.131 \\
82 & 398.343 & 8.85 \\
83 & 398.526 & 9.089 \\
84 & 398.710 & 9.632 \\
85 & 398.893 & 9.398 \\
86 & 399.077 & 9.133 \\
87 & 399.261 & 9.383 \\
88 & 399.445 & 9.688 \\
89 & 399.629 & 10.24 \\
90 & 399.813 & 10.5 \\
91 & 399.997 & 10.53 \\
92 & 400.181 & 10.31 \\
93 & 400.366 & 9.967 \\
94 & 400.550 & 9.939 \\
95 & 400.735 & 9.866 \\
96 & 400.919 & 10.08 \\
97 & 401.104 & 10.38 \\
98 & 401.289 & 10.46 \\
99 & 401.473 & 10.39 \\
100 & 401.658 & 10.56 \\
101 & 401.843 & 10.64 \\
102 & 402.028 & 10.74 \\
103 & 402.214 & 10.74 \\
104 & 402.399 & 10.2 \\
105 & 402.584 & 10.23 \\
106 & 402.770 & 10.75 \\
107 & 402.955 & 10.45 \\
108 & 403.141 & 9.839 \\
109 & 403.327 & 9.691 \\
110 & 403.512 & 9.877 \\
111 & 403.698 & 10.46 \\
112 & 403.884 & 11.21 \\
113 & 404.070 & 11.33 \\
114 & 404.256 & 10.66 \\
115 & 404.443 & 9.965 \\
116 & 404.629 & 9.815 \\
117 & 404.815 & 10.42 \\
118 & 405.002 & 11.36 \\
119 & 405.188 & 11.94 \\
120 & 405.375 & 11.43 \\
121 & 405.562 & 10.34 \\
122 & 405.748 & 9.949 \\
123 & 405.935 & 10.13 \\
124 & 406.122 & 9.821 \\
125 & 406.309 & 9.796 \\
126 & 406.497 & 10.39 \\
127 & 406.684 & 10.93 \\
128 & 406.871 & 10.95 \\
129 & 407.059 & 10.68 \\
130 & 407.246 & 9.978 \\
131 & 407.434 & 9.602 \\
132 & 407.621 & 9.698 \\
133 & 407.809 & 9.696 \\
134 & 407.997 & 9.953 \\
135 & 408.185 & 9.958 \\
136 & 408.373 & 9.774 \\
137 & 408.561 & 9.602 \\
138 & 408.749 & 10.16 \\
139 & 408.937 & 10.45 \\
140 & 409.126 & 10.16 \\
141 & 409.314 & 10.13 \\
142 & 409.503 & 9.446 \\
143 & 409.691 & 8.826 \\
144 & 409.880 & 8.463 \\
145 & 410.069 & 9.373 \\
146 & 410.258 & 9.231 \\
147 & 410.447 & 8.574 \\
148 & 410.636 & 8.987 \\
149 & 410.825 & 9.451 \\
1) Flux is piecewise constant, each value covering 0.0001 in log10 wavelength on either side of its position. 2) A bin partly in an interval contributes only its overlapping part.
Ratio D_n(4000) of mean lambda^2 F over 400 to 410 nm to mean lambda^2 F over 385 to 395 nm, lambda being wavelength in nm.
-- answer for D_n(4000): 1.38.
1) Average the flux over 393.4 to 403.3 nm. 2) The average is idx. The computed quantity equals 8.79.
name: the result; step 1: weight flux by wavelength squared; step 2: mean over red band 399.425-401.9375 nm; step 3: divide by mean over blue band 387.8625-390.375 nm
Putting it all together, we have 1.4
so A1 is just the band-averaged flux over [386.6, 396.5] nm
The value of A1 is 7.99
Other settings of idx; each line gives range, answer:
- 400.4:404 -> 10.3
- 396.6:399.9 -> 8.32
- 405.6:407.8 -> 10.2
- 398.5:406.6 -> 10.3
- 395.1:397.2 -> 7.28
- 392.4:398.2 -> 7.39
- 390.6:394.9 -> 7.91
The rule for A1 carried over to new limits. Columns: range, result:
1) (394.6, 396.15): 8.56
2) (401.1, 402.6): 10.5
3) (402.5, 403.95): 10.3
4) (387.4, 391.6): 8.09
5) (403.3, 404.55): 10.5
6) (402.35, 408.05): 10.4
